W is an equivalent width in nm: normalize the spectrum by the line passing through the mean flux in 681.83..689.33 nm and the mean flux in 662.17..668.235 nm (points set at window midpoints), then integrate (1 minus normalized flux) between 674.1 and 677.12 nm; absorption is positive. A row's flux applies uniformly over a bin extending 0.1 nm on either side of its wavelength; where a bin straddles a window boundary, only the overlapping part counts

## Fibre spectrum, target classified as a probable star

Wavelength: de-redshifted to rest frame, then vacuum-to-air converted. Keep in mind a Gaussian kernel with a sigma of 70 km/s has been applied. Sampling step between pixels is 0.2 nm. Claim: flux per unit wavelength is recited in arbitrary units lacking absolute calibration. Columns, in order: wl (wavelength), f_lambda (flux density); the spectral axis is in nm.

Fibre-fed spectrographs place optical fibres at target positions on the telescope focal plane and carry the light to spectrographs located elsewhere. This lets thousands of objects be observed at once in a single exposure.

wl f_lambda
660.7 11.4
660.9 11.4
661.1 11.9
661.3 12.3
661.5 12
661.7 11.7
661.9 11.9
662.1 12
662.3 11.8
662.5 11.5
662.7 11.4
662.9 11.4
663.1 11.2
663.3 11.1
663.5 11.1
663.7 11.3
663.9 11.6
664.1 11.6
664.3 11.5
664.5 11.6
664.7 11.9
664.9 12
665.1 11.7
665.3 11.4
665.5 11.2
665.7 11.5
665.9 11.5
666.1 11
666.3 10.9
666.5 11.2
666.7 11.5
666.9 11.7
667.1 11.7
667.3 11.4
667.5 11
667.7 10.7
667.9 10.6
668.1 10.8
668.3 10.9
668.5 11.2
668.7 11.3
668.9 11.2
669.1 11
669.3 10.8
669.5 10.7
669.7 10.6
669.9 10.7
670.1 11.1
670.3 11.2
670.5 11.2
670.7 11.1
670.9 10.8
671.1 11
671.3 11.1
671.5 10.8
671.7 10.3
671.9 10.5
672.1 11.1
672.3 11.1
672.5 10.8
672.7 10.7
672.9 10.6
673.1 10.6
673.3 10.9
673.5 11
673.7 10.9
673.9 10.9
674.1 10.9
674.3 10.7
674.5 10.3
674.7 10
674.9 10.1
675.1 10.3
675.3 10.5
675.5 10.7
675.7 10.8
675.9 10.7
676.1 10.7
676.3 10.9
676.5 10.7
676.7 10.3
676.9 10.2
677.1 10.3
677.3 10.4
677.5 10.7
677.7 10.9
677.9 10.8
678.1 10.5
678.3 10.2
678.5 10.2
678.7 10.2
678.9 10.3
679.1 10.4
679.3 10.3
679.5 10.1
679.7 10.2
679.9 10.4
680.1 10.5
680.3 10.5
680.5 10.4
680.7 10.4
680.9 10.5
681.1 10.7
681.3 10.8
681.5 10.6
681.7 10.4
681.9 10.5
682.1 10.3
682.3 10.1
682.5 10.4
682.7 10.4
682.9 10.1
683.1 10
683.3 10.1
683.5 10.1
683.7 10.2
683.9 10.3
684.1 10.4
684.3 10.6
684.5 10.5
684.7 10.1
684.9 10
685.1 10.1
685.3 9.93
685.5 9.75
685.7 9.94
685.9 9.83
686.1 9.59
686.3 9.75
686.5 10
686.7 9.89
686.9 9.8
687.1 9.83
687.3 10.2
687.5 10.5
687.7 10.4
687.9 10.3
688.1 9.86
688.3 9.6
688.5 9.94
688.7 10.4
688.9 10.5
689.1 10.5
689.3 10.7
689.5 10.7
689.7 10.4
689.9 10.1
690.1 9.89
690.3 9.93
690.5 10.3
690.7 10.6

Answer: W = 0.07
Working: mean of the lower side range 11.4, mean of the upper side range 10.1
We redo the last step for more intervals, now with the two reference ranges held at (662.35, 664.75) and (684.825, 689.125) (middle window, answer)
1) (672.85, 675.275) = 0.05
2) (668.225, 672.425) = 0.03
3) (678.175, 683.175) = 0.02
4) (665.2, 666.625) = 0.01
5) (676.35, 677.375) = 0.02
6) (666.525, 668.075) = 0.00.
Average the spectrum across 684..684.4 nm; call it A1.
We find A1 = 10.5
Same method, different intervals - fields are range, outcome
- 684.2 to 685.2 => 10.3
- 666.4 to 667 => 11.5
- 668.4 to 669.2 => 11.2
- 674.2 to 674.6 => 10.5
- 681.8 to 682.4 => 10.3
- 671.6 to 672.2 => 10.6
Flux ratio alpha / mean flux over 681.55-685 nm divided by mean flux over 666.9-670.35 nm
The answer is 0.93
